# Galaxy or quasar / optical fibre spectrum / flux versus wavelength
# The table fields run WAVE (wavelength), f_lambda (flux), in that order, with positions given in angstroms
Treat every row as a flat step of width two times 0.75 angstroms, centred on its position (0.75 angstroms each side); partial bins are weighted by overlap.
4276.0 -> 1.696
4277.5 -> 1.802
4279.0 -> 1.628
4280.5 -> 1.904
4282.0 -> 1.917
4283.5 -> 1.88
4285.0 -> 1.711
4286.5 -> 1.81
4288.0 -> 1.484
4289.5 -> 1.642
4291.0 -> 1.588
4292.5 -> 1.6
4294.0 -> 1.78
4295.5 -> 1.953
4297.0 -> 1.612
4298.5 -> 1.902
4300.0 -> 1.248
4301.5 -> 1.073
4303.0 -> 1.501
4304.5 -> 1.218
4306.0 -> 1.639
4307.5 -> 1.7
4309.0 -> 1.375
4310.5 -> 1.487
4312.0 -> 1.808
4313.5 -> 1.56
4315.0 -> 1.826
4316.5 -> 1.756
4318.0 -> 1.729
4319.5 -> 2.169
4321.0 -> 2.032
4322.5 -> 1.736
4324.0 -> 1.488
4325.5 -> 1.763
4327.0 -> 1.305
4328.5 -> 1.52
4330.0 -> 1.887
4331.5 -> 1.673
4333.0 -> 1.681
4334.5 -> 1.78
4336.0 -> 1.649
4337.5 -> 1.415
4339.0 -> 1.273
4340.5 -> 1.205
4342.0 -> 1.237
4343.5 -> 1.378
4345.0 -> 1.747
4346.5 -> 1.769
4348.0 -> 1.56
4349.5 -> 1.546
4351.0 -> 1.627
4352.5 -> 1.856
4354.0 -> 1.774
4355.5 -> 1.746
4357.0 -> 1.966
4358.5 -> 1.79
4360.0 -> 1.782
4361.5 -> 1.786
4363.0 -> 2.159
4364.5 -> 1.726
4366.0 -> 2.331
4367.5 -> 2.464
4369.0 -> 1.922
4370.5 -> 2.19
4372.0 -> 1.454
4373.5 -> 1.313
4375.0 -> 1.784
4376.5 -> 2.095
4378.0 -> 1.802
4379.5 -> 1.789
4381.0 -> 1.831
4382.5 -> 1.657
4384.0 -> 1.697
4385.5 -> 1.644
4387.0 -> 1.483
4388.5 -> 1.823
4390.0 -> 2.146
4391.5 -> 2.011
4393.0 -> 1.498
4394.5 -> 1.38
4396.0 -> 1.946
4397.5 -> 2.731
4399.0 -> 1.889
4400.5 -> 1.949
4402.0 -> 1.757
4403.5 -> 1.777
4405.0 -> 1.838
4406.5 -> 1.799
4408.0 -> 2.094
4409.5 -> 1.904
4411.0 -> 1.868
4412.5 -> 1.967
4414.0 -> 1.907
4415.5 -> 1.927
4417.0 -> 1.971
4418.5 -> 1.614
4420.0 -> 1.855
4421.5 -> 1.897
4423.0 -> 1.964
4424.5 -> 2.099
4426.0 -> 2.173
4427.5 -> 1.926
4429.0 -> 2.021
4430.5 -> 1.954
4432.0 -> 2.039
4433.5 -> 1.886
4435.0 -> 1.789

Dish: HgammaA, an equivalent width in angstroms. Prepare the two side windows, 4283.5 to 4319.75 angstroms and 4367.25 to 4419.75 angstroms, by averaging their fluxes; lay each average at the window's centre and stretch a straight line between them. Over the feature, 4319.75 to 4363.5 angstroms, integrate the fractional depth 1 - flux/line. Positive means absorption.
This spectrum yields 1.60 angstroms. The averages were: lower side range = 1.63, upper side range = 1.85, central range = 1.66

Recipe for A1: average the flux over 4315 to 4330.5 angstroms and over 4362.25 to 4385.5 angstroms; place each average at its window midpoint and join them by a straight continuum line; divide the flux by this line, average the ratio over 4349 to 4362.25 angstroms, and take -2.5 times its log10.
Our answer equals 0.04 mag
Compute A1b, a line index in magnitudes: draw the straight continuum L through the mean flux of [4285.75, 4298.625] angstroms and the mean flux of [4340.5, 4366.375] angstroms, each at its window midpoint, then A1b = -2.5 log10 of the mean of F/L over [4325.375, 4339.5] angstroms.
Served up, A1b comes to 0.08 mag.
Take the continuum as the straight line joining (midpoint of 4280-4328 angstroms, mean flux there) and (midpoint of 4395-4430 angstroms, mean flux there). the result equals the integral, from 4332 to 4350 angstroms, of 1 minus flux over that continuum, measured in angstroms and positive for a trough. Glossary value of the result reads 2.4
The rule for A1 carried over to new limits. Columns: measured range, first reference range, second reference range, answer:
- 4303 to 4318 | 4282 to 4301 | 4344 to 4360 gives 0.07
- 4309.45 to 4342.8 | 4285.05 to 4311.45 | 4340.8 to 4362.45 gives -0.01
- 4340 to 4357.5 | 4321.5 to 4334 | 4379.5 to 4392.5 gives 0.05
